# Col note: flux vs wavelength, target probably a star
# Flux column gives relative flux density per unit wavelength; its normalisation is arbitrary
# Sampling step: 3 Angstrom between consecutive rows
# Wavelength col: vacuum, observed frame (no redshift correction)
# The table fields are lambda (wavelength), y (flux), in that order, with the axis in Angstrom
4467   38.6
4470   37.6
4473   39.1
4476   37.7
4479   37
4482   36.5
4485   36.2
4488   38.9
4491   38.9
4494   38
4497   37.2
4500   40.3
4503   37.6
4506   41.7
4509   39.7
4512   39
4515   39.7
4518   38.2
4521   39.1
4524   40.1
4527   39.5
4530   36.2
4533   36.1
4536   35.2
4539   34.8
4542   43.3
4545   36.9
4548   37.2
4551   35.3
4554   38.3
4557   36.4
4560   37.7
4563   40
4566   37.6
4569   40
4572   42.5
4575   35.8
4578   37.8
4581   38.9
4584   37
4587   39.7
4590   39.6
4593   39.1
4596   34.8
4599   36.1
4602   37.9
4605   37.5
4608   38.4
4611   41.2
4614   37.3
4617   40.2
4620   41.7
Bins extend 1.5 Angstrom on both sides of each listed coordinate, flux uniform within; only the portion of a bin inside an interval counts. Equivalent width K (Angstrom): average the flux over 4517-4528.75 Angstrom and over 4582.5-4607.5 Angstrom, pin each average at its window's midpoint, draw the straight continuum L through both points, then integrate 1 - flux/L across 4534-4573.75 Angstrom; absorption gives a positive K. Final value 0.5 Angstrom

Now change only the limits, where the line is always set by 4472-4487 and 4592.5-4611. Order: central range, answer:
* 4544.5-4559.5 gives 0.22 Angstrom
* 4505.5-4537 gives -0.99 Angstrom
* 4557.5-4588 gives -0.93 Angstrom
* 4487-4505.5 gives -0.66 Angstrom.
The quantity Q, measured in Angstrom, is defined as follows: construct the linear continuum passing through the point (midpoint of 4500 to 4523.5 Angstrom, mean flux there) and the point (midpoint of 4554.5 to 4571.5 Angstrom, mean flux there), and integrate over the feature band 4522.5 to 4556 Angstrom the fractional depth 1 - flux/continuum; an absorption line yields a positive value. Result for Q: 1.2 Angstrom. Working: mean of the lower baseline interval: 39.4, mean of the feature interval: 37.5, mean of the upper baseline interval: 38.6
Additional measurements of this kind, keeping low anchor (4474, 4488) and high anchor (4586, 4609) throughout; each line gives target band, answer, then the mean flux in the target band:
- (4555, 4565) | -0.1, 38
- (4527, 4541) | 0.4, 36.3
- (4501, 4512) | -0.7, 39.6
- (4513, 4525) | -0.6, 39.2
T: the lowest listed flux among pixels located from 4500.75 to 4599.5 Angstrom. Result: 34.8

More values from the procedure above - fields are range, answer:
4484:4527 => 36.2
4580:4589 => 37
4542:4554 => 35.3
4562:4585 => 35.8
